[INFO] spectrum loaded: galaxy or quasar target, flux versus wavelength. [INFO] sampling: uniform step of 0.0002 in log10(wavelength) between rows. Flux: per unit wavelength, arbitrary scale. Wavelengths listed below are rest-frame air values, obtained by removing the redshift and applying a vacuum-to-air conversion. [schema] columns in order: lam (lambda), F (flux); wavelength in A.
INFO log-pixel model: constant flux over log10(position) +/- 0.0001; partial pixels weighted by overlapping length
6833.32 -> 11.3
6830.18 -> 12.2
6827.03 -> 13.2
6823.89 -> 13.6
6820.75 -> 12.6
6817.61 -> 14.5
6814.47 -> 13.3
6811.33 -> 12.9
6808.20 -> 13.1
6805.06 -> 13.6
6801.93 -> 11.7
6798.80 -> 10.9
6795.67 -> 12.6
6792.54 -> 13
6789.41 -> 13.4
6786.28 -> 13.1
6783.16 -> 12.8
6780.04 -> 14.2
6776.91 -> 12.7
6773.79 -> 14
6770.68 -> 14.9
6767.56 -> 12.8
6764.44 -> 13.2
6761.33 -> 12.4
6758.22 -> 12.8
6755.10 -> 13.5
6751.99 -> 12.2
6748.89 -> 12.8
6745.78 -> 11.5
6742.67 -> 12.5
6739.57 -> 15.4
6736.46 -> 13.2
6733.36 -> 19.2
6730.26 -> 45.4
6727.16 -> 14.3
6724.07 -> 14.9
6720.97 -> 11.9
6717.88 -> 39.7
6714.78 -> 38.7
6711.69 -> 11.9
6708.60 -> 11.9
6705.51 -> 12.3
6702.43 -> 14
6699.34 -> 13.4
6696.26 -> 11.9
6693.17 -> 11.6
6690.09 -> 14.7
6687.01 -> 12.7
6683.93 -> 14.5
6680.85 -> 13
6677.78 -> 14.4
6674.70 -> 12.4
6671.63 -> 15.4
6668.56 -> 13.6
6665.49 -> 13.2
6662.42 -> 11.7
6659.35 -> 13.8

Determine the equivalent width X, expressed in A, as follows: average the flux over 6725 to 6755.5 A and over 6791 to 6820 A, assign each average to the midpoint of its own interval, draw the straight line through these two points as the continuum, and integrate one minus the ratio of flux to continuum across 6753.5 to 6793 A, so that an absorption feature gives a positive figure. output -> 4.2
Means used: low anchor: 17.1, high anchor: 12.8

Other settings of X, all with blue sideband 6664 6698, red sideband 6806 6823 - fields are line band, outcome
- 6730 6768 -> -4.7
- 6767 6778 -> -0.3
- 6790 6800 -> 0.7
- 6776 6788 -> 0.1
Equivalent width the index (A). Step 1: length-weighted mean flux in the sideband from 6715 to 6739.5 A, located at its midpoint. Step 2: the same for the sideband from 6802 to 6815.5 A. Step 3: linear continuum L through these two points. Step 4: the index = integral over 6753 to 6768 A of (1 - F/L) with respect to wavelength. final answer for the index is 4.8 A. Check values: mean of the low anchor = 23.1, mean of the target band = 12.9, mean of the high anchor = 13.1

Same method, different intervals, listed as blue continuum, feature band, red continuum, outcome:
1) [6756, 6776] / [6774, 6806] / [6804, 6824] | 1.2 A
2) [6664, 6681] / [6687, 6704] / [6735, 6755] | 0.5 A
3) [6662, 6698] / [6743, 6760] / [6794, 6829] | 0.7 A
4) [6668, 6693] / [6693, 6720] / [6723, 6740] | -1.3 A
